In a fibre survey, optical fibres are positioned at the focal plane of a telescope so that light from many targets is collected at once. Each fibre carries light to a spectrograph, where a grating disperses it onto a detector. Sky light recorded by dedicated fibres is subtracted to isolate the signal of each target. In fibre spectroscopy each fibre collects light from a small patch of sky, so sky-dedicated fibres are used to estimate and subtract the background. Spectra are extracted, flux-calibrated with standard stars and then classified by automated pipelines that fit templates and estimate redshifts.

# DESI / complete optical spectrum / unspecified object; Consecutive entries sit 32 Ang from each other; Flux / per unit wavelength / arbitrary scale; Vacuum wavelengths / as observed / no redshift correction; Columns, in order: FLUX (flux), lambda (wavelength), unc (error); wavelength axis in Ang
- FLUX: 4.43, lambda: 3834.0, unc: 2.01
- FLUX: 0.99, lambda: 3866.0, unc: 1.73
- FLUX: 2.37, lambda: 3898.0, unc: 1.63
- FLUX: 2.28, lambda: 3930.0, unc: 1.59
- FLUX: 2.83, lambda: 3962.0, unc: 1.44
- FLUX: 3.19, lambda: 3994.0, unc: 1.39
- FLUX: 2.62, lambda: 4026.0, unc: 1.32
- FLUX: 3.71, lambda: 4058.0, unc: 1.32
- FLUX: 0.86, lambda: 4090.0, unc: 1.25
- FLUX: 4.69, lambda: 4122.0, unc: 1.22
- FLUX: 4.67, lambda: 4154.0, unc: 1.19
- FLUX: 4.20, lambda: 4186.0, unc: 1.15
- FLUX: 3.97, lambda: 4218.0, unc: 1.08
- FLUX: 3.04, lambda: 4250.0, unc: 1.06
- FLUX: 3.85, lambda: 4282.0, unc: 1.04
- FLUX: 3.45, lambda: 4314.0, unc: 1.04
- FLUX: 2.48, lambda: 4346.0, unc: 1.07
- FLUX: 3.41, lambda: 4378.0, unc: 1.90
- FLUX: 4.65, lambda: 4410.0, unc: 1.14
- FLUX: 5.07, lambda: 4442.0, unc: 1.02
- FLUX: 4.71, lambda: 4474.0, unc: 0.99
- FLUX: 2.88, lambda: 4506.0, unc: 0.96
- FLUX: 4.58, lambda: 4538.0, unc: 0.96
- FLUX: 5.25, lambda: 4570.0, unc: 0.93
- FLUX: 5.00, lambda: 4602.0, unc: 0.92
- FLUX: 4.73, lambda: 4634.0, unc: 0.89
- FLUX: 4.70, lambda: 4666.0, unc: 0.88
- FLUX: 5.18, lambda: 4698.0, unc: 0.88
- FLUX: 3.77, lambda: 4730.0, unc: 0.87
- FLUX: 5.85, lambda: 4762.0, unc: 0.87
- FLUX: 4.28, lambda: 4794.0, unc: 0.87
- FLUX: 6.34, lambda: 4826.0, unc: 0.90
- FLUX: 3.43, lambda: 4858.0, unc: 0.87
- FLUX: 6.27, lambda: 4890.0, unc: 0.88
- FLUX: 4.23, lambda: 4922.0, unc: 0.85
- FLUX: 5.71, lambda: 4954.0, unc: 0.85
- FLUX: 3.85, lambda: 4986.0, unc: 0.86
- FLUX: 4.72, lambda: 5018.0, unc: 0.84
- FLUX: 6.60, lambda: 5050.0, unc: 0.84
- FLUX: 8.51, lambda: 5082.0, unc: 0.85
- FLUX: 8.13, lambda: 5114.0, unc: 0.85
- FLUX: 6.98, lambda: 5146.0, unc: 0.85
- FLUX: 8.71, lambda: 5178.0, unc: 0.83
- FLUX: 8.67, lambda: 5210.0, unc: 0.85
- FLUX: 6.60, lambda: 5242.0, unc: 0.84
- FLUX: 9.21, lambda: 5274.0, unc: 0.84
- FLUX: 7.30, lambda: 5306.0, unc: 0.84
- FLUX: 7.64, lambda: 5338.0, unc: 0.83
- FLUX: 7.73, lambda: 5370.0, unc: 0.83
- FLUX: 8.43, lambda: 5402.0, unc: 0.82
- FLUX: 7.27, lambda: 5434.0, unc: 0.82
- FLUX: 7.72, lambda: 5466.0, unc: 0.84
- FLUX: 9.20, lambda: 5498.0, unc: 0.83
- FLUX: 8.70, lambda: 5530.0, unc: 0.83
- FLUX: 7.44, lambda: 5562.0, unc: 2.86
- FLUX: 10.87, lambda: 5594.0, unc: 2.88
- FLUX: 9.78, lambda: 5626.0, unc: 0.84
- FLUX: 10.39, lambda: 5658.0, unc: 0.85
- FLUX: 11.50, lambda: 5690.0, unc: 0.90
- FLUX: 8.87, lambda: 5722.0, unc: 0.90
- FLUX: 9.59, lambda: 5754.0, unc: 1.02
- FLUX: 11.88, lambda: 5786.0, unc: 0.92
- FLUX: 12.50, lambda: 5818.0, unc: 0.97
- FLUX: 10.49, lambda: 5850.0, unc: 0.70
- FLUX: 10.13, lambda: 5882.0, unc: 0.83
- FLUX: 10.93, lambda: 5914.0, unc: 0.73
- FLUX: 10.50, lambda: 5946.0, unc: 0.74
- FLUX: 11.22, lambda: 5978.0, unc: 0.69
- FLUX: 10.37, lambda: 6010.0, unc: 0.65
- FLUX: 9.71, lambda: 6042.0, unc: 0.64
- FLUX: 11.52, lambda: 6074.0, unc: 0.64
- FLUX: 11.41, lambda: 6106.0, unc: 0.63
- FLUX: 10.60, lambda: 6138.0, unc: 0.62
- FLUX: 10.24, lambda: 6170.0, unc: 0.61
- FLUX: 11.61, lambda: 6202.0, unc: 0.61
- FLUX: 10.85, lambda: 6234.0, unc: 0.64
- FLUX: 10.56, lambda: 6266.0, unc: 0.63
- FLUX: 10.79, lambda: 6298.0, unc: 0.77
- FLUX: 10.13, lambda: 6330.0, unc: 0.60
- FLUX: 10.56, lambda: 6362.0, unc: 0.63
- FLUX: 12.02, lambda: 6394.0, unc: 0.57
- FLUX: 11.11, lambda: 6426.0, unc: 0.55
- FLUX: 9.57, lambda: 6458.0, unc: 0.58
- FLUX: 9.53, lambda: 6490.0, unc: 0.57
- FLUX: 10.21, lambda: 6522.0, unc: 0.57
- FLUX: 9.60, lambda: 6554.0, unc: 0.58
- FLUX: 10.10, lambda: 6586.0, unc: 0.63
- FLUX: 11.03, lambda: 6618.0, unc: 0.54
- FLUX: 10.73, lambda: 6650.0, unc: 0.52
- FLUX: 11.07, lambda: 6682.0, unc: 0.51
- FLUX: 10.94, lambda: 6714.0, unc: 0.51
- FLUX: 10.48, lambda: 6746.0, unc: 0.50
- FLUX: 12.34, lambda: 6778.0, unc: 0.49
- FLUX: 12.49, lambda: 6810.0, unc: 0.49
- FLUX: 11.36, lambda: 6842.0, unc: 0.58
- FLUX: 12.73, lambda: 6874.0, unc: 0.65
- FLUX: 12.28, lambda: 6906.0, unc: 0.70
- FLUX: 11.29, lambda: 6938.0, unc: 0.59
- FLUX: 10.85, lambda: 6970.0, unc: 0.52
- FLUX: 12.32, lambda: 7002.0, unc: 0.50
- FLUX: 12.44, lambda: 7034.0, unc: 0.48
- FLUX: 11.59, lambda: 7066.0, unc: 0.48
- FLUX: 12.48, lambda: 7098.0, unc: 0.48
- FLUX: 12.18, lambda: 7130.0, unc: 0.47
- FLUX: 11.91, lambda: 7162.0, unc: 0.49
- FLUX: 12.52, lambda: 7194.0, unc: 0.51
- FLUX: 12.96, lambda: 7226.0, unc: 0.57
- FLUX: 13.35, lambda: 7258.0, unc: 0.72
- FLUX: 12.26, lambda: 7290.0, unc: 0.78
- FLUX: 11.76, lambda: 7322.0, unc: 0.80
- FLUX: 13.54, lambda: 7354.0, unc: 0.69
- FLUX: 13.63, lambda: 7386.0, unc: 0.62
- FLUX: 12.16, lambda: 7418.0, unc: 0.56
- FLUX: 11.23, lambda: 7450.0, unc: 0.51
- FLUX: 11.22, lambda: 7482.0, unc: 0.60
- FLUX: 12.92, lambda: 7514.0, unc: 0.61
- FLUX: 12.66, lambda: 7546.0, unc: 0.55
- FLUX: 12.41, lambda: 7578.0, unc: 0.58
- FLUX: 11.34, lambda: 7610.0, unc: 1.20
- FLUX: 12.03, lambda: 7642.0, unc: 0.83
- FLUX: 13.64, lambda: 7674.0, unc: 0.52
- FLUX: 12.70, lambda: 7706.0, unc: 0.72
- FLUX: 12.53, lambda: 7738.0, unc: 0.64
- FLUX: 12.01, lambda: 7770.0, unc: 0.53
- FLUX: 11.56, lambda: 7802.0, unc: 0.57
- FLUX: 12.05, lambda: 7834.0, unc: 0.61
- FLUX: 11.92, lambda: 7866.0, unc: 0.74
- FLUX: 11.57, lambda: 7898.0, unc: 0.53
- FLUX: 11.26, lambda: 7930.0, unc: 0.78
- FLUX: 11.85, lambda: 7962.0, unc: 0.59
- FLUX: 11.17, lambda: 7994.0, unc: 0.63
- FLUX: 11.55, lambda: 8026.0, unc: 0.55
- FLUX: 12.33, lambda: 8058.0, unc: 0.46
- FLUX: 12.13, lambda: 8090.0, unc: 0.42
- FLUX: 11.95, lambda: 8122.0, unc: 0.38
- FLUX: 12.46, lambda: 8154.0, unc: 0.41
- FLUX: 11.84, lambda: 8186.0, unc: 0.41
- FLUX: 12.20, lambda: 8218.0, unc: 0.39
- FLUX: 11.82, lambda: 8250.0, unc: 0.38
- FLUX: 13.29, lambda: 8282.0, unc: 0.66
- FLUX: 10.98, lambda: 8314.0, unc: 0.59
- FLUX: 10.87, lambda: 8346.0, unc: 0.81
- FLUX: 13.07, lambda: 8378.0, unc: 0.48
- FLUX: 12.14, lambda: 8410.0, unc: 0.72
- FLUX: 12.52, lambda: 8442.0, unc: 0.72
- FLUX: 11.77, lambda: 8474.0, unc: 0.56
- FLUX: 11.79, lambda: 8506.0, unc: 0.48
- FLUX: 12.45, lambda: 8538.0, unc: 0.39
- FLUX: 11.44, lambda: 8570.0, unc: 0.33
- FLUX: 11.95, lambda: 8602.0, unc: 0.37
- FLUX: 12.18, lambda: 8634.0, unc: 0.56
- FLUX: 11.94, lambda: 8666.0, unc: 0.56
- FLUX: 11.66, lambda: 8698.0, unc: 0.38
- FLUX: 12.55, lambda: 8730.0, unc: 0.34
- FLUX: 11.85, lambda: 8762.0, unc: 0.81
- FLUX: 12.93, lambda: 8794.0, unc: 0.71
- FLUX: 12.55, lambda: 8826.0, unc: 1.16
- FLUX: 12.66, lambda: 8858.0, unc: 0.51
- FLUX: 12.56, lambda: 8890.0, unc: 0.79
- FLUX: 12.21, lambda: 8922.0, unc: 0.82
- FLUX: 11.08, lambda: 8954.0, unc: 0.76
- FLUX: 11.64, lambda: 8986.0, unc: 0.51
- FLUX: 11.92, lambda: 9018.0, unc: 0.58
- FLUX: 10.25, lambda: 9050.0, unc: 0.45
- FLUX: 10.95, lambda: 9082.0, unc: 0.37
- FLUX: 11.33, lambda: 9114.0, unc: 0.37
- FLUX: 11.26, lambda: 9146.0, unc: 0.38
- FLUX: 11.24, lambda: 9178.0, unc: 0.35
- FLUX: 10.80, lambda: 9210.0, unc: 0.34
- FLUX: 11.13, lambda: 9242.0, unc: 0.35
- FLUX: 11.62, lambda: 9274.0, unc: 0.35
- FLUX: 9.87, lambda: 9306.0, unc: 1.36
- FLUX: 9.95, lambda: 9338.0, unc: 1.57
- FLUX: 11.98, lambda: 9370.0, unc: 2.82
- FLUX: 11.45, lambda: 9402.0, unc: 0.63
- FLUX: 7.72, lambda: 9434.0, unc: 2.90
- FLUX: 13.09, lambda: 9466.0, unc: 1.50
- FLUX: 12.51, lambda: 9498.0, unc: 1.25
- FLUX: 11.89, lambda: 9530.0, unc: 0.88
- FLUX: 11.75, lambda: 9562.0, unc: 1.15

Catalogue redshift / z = 0.27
